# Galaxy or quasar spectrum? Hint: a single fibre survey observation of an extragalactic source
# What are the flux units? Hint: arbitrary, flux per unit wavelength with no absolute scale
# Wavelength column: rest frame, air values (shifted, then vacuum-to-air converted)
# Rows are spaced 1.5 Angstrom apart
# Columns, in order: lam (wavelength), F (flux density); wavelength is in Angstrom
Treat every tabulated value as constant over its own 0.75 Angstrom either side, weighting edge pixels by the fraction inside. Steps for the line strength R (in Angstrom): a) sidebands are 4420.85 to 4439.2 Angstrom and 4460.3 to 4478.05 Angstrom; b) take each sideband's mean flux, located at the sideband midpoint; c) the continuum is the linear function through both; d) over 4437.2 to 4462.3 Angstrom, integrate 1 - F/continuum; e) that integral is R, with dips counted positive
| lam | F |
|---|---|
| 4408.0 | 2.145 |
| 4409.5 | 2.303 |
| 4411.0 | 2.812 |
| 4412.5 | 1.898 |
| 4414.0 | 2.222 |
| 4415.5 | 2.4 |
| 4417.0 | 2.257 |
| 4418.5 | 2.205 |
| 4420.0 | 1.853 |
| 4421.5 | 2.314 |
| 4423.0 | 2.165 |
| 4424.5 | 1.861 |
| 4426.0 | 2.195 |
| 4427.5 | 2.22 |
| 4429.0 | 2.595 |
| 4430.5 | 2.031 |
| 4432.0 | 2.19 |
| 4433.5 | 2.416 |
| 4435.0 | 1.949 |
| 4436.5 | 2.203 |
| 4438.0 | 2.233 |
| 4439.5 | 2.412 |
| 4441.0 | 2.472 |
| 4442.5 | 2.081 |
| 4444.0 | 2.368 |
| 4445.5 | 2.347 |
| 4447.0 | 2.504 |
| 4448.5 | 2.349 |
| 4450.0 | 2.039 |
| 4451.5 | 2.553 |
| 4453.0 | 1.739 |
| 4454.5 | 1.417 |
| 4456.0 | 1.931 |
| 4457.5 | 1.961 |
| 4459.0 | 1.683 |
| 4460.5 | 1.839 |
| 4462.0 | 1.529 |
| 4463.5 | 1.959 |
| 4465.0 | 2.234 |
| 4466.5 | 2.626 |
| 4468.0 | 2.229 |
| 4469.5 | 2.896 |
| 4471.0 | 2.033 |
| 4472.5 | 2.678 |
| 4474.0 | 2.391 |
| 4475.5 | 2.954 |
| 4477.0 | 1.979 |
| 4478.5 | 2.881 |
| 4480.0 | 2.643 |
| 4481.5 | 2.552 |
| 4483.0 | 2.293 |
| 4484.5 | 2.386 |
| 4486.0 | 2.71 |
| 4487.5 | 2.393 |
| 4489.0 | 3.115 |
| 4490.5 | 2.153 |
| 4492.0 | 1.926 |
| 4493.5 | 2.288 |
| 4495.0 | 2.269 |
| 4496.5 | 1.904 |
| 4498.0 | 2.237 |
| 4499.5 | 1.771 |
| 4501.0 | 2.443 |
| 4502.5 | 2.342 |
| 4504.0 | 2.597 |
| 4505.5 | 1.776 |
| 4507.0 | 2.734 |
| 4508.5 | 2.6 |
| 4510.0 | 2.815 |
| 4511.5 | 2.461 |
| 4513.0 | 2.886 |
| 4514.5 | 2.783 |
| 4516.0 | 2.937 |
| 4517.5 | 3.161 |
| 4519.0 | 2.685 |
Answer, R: 1.7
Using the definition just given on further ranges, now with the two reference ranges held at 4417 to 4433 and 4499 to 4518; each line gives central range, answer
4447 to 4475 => 2.5 Angstrom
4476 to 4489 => -0.4 Angstrom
